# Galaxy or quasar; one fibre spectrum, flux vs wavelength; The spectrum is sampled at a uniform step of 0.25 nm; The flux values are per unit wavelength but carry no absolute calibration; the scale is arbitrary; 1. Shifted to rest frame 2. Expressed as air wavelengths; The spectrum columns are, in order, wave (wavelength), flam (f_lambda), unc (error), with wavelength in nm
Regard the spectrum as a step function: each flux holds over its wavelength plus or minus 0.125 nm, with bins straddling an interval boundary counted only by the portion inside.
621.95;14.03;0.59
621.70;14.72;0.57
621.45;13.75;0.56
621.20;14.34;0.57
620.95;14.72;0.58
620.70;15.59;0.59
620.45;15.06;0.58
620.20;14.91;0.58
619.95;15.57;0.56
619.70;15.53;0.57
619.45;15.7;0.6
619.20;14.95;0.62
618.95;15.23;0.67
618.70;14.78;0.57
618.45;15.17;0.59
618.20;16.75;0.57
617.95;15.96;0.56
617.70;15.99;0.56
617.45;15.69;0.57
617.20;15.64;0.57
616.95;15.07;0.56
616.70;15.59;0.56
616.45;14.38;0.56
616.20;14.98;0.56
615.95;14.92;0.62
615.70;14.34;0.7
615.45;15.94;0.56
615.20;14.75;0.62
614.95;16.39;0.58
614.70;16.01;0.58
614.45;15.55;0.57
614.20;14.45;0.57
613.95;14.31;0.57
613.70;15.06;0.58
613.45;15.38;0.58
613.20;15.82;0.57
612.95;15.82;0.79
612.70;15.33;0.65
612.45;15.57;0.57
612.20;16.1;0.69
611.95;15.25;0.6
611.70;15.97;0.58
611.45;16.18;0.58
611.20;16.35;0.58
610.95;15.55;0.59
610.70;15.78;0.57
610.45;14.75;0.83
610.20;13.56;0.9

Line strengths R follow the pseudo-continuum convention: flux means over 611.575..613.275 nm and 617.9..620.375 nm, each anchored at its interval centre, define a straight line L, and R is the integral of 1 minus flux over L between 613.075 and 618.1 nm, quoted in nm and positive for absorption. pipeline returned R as 0.08 nm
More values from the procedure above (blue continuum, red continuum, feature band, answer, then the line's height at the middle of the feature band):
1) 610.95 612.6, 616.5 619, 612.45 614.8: 0.07 nm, 15.8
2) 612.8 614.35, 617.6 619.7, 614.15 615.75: -0.02 nm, 15.3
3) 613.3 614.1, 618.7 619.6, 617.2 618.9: -0.06 nm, 15.2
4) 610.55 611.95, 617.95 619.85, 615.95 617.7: 0.04 nm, 15.6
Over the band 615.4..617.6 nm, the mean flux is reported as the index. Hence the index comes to 15.2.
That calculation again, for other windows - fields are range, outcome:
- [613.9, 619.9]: 15.4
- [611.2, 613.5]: 15.8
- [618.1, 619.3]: 15.4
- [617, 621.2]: 15.4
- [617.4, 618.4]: 16.1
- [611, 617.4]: 15.4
